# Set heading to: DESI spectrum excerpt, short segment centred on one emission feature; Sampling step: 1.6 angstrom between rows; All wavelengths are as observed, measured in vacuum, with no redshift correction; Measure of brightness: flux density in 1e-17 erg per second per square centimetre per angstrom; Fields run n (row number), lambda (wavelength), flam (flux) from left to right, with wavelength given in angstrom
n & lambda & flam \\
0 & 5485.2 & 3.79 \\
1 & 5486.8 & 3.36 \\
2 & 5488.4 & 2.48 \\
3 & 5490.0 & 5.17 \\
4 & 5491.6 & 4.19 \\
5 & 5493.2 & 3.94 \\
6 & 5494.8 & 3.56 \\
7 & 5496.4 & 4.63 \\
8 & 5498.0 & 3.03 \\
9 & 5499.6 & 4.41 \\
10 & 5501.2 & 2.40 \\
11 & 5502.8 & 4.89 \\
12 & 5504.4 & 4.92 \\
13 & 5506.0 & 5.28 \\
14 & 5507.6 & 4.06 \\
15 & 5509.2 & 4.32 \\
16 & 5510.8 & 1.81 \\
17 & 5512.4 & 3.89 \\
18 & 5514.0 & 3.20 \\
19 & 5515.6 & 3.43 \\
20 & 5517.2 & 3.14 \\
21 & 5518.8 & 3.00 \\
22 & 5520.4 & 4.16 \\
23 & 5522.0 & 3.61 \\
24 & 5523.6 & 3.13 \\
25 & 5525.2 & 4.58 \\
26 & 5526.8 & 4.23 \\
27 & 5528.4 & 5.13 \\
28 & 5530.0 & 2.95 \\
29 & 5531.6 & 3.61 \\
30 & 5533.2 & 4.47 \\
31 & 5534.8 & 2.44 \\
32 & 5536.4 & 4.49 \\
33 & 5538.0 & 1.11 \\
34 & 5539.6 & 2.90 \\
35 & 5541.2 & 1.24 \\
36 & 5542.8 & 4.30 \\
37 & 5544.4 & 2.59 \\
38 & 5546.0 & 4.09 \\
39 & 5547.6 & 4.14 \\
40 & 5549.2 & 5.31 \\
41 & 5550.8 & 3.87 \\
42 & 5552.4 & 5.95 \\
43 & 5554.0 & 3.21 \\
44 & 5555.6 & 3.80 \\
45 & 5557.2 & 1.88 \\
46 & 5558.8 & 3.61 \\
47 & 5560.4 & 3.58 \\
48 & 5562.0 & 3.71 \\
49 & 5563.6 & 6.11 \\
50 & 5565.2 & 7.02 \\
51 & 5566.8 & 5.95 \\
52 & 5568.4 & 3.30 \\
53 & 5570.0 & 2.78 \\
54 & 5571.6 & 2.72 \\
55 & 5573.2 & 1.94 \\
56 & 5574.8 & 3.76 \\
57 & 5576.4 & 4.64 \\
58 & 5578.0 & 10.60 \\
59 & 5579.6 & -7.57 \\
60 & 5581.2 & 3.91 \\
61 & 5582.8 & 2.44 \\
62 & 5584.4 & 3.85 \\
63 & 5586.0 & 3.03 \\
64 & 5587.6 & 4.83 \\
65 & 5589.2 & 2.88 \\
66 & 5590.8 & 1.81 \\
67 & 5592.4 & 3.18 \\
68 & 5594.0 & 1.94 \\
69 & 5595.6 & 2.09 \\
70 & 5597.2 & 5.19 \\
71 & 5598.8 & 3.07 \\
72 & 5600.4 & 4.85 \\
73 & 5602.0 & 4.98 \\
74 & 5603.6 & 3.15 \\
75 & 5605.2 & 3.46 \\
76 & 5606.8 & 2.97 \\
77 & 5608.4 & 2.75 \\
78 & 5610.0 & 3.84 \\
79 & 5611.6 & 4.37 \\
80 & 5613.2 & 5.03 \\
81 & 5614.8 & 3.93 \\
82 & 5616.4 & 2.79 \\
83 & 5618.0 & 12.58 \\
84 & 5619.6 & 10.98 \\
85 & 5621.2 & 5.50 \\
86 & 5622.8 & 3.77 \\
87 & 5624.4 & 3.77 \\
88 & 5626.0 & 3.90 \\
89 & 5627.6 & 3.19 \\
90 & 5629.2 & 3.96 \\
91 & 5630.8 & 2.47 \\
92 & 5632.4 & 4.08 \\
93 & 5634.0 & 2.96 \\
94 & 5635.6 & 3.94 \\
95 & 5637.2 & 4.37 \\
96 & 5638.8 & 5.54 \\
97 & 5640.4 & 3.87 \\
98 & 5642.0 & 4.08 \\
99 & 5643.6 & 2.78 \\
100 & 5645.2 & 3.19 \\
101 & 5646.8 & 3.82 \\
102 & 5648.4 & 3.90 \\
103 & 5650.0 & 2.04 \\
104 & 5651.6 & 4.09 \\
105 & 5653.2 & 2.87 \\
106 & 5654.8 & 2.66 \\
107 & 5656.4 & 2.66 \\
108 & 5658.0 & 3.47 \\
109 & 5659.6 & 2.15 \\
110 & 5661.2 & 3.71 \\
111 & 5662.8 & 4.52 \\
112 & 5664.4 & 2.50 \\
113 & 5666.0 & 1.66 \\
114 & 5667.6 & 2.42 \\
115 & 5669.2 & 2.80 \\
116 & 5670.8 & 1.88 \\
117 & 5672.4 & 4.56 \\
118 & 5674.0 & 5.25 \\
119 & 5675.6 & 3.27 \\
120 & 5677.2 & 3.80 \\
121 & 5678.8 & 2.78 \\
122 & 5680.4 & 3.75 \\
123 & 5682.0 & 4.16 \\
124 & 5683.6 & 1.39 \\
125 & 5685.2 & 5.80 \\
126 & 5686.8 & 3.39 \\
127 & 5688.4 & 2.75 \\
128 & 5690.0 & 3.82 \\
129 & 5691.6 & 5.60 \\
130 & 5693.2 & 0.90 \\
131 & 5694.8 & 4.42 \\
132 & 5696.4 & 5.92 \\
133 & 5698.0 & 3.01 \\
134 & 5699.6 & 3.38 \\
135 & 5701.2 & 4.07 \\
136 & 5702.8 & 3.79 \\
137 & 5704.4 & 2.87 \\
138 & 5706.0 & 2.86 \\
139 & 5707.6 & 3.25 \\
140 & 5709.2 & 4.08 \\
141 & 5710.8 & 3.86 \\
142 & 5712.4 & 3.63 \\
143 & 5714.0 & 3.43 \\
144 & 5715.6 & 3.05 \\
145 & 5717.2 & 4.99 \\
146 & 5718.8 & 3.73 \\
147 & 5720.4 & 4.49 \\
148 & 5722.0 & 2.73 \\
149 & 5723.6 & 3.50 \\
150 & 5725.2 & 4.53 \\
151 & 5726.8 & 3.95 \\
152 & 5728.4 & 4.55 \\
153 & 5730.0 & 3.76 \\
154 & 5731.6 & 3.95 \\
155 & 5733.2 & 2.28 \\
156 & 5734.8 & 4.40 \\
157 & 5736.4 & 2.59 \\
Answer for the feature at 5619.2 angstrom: [O III]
